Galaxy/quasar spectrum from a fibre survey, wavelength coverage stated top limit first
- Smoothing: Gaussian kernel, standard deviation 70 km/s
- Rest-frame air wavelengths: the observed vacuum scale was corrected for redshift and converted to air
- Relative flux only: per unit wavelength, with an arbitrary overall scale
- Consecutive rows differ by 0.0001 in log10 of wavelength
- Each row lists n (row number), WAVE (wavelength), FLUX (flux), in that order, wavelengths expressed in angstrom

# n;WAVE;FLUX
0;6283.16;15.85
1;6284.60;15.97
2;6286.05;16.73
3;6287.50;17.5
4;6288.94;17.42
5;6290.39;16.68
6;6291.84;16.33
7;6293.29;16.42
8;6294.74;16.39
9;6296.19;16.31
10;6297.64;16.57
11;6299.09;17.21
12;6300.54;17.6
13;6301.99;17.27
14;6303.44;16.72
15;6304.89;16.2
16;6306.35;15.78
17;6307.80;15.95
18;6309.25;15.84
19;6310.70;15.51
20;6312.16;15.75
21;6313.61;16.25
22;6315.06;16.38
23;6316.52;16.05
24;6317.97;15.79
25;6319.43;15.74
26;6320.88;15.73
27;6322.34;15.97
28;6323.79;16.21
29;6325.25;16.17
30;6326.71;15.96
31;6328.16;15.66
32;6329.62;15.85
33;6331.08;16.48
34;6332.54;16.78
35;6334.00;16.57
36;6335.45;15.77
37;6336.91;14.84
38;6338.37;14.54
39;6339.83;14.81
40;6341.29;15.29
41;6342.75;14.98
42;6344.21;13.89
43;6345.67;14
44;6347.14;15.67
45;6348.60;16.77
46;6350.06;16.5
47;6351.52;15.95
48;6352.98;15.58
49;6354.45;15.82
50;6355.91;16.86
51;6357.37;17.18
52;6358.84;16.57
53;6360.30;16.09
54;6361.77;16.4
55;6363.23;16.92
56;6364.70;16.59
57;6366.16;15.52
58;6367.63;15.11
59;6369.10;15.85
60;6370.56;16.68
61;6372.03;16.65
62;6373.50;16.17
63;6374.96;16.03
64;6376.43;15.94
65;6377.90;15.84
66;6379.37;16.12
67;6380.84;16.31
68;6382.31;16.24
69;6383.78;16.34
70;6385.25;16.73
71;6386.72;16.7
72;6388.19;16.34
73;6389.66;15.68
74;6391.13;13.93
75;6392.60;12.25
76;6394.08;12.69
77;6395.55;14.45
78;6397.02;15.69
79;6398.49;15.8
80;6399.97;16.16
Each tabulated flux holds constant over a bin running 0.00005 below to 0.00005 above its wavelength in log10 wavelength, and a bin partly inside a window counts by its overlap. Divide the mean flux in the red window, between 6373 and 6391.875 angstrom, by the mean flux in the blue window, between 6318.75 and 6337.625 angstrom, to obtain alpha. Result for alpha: 1.00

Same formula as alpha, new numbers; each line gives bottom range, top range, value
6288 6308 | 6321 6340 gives 0.95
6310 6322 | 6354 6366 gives 1.04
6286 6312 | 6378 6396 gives 0.93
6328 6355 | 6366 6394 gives 1.01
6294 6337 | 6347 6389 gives 1.00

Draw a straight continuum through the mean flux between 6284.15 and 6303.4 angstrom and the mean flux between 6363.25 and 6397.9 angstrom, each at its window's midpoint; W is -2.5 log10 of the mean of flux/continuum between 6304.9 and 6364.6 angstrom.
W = 0.03 mag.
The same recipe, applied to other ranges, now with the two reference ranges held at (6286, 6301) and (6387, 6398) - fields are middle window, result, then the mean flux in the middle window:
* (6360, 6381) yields -0.075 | 16.1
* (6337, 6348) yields 0.067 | 14.8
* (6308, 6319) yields 0.029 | 15.9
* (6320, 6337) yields -0.001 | 16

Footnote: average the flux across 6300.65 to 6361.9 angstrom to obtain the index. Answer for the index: 15.9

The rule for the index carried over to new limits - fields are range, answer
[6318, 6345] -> 15.6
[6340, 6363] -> 15.8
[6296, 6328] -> 16.2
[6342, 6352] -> 15.4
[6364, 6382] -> 16.1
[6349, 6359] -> 16.4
